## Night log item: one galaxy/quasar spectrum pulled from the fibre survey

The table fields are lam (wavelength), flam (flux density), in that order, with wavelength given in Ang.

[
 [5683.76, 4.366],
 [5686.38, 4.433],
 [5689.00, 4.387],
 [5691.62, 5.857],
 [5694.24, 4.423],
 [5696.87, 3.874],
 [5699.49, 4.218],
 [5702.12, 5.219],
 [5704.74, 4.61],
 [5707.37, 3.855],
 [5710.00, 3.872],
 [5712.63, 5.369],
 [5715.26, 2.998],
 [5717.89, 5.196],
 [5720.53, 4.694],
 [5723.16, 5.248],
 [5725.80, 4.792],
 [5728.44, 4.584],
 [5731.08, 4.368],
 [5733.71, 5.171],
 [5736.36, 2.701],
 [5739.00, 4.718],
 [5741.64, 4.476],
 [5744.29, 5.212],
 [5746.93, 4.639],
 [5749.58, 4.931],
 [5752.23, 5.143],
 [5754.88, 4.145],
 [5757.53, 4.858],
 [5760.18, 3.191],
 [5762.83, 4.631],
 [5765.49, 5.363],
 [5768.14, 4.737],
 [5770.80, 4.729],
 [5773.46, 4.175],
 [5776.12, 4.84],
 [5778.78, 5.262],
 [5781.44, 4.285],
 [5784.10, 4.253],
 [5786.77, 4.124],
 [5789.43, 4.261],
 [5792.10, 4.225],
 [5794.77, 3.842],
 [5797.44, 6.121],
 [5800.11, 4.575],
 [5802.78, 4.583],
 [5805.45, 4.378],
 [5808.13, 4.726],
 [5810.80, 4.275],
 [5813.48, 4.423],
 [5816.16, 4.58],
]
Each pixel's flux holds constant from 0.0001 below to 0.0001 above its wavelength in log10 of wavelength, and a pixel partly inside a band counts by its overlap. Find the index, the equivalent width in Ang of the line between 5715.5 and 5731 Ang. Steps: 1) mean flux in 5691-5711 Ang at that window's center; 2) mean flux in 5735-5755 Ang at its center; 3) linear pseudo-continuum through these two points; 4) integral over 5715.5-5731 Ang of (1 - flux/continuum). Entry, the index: -0.8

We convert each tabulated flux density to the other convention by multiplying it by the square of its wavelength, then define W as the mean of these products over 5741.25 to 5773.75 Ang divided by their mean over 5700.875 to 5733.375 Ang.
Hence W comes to 1.03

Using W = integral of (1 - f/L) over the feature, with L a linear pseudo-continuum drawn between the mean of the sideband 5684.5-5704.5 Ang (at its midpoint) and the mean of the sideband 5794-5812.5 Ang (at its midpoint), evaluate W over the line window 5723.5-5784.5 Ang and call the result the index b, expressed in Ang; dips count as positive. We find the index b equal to 0.7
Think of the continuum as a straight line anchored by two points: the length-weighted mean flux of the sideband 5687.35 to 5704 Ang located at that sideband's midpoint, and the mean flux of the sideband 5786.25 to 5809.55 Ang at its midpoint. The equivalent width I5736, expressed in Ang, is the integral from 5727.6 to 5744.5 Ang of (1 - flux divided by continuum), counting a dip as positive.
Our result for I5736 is 0.76 Ang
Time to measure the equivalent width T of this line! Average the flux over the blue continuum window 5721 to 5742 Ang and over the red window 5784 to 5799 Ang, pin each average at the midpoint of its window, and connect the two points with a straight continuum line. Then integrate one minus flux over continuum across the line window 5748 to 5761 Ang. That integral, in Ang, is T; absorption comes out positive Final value 0.0 Ang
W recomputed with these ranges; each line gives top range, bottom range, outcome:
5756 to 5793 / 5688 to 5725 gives 1.01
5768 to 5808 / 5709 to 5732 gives 1.02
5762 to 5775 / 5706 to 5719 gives 1.14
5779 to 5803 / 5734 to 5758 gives 1.01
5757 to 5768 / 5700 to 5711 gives 1.05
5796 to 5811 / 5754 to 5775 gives 1.09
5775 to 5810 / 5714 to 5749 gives 1.03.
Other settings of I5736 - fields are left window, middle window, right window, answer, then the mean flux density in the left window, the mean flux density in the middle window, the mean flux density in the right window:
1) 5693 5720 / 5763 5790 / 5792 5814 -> -0.47 Ang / 4.37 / 4.61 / 4.6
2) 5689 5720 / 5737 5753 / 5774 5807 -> -0.80 Ang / 4.5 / 4.75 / 4.55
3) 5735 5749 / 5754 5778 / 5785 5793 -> -1.42 Ang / 4.38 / 4.54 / 4.2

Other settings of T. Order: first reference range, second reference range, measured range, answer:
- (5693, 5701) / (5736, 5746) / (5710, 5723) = -0.8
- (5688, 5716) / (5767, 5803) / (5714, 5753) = -0.8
